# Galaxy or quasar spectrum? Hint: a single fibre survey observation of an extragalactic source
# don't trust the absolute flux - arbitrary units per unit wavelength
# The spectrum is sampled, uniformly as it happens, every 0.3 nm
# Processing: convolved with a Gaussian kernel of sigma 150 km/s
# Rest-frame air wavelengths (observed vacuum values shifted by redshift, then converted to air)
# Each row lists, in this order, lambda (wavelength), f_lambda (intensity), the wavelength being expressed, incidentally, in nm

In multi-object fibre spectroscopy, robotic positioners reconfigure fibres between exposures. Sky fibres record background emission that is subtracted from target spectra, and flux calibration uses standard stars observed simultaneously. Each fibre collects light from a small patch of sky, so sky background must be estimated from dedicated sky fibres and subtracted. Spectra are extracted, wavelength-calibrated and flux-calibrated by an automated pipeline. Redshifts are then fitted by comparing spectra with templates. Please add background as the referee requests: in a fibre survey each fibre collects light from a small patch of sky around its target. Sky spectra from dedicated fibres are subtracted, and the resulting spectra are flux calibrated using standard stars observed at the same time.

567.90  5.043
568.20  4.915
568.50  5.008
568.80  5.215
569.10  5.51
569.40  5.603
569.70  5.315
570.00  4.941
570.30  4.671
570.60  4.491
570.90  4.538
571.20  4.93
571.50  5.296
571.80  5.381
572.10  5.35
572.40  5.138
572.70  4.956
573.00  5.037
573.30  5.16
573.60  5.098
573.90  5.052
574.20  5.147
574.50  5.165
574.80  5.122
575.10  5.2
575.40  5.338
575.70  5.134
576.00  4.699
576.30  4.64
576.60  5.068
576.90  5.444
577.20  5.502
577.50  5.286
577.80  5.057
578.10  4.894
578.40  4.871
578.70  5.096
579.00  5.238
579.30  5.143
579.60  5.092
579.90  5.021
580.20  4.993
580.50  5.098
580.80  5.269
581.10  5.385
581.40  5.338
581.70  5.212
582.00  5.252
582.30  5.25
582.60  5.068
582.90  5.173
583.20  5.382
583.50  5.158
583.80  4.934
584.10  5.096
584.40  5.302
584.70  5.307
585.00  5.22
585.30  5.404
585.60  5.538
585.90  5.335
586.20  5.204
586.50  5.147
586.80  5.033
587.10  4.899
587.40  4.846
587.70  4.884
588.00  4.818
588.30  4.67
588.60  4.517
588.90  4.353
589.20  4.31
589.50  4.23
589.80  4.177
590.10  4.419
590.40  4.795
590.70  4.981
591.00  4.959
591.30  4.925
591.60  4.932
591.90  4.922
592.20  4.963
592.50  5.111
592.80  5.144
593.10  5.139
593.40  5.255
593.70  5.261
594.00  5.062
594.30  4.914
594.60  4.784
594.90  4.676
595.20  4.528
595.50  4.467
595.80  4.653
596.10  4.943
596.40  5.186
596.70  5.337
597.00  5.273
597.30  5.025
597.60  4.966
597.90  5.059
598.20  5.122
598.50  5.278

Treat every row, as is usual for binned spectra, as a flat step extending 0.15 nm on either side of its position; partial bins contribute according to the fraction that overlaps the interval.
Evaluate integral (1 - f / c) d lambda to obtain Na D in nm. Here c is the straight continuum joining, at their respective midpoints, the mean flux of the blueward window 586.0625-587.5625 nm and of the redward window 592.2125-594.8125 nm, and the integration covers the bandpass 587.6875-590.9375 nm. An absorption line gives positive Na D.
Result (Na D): 0.31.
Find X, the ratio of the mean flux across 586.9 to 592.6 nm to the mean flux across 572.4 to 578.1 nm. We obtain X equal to 0.92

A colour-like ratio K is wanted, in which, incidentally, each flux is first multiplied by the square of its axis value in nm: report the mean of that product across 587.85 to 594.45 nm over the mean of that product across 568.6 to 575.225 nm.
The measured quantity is 1.0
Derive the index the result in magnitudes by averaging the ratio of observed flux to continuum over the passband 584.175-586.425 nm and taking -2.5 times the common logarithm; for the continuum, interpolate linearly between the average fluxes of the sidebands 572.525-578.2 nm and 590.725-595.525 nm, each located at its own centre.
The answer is -0.062 mag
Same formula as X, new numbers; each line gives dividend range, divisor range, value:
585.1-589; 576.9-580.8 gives 0.97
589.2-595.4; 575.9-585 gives 0.94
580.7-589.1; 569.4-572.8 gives 1.01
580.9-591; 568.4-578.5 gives 0.98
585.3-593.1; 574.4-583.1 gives 0.95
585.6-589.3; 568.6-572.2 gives 0.96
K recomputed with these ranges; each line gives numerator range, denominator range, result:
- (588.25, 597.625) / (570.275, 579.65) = 1.01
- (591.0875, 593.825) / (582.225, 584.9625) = 1.01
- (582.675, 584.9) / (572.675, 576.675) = 1.06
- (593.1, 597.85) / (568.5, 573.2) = 1.06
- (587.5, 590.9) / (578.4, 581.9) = 0.91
